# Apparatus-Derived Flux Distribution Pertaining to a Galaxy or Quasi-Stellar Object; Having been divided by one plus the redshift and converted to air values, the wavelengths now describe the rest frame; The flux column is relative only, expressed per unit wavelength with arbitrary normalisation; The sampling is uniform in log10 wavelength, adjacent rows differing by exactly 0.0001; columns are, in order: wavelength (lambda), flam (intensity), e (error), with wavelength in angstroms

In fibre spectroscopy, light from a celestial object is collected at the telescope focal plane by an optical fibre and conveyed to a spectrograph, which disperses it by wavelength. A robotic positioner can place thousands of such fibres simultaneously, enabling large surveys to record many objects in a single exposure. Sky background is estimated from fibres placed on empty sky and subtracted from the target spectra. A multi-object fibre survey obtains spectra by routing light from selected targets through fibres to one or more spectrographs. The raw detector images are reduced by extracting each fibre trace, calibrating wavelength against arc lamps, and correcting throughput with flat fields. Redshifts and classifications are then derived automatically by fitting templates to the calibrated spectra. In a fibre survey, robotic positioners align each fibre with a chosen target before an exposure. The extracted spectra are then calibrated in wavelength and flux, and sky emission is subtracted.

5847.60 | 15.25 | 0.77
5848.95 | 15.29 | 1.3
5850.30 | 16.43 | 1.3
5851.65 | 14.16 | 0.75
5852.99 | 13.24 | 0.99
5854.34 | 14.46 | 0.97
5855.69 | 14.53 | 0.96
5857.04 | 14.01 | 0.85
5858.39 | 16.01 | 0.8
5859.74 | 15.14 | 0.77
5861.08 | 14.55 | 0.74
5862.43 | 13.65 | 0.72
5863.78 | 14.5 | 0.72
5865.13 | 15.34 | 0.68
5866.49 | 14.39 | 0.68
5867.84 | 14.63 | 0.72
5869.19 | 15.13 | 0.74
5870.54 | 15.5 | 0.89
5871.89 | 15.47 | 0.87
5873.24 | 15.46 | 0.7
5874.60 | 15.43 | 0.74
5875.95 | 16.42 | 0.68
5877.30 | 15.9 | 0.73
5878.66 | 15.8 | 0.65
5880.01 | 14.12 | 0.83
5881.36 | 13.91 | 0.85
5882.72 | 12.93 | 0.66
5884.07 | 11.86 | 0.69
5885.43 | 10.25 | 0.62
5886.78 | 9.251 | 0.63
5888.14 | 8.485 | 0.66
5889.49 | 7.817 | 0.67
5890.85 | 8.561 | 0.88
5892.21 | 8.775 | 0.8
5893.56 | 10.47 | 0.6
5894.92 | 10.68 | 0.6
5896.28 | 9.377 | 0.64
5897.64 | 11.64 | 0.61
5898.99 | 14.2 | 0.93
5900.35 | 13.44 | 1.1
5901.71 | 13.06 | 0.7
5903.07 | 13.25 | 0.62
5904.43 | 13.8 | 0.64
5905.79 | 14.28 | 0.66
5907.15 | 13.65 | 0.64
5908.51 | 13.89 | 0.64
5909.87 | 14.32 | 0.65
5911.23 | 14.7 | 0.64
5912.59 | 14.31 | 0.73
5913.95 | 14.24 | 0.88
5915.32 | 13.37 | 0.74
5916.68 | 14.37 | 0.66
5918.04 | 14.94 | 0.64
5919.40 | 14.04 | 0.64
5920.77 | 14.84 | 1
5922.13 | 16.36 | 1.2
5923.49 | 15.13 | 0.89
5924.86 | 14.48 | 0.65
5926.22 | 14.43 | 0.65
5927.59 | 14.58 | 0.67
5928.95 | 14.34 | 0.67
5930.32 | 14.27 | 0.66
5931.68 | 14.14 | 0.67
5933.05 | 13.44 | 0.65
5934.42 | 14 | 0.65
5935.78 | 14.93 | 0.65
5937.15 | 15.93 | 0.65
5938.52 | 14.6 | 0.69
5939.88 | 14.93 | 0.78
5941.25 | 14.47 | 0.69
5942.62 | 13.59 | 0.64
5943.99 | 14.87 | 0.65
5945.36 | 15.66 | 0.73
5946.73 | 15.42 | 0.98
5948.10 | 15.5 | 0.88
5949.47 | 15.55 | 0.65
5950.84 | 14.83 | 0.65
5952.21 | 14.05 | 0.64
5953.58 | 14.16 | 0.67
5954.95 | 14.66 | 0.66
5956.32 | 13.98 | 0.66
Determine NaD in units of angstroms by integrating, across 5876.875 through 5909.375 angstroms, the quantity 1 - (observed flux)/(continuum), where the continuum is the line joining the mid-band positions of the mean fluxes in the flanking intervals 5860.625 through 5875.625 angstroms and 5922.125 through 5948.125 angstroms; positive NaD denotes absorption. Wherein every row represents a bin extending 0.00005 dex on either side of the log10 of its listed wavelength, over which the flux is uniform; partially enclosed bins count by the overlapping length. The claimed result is 6.15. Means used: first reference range 14.9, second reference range 14.7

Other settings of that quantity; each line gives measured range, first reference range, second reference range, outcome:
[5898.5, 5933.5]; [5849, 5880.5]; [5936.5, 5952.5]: 1.7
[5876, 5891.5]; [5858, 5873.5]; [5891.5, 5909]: 2.0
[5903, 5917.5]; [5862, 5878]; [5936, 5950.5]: 1.0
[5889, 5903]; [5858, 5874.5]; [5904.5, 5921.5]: 3.4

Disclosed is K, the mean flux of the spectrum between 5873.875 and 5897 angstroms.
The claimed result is 11.8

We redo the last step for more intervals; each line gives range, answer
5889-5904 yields 11.1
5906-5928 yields 14.5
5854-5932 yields 13.6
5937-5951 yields 15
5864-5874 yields 15.1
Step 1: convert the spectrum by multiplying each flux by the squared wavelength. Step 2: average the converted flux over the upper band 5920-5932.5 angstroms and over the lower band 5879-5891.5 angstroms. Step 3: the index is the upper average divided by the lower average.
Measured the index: 1.36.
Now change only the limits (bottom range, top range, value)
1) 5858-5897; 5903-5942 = 1.12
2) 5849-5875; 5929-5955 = 1.02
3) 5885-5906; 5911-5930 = 1.33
